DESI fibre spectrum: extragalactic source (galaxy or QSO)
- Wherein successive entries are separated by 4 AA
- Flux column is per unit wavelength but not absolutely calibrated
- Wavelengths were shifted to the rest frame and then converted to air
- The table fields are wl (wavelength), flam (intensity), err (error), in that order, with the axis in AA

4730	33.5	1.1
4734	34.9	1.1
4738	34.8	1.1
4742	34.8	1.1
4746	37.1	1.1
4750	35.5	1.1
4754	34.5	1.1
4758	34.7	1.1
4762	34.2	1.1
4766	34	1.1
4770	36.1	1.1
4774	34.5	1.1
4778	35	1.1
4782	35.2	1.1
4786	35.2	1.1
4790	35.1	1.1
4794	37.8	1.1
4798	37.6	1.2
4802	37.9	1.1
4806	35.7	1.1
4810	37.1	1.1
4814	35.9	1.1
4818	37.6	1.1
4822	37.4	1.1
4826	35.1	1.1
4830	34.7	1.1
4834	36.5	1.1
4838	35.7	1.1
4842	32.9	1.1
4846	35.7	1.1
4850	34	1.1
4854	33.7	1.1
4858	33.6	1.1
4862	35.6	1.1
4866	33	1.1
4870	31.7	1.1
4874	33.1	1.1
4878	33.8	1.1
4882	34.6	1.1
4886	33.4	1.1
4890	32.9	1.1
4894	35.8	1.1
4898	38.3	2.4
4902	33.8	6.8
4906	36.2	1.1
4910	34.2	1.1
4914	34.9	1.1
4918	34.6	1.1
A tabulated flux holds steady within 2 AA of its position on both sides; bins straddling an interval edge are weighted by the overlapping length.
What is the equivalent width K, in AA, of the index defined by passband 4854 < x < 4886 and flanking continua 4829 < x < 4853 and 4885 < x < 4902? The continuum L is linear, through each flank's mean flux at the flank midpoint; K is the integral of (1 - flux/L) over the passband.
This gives 1.2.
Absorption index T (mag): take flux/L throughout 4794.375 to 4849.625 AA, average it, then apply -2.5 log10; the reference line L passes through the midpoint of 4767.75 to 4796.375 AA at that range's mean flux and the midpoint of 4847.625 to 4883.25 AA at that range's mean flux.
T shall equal -0.04 mag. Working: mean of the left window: 35.6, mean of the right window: 33.7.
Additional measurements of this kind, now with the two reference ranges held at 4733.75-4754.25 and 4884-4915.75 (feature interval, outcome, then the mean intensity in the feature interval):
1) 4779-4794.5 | -0.010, 35.6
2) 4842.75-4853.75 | 0.020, 34.4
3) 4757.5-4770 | 0.024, 34.5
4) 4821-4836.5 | -0.021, 35.8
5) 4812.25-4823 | -0.054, 37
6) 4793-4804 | -0.076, 37.8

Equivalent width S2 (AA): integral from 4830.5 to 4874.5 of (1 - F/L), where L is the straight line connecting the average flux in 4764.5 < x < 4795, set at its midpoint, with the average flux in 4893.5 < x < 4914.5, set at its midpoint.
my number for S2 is 1.6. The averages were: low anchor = 35.3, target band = 34.2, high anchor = 35.6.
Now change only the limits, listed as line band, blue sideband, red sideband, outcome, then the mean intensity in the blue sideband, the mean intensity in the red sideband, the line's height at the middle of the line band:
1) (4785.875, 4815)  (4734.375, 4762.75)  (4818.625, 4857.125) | -1.3 AA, 35.1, 35.1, 35.1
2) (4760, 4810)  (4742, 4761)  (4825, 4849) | -0.8 AA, 35.3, 35.1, 35.2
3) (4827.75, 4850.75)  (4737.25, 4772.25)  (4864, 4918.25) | -0.2 AA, 35.1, 34.3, 34.6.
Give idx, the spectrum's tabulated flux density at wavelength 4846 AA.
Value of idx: 35.7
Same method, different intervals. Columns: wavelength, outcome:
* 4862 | 35.6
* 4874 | 33.1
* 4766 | 34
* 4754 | 34.5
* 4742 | 34.8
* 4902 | 33.8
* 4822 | 37.4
